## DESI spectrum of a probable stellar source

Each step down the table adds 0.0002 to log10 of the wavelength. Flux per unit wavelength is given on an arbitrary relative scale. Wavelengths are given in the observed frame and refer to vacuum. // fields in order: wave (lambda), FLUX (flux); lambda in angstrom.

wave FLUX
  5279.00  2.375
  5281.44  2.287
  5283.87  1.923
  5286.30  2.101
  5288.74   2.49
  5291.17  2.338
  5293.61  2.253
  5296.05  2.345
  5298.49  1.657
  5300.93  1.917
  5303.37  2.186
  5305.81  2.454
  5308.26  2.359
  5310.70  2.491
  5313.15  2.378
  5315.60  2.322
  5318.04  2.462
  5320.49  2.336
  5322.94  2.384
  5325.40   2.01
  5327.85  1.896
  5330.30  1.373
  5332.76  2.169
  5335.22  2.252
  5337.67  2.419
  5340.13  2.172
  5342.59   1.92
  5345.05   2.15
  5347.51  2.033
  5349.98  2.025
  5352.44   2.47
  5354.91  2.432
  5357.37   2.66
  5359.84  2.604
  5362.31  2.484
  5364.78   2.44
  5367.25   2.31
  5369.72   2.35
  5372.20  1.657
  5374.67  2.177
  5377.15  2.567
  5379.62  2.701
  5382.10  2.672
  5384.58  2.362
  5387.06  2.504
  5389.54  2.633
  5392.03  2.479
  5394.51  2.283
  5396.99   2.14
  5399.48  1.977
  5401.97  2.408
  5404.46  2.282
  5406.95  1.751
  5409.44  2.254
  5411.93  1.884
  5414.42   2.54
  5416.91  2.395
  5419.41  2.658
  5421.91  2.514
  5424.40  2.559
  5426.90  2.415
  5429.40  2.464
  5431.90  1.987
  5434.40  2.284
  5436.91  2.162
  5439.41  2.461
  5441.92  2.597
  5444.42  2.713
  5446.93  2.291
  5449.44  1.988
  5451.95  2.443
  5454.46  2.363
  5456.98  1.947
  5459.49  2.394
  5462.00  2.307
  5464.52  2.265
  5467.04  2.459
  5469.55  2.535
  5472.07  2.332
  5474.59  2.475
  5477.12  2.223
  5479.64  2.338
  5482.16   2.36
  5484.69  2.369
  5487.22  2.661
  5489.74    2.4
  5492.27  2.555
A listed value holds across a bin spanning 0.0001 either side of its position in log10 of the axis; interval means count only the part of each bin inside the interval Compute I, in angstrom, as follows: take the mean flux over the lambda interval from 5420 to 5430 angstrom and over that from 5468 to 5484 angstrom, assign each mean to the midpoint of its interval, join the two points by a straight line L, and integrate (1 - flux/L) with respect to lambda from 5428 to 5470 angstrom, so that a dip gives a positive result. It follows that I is 2.0 angstrom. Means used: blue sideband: 2.5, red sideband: 2.38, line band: 2.33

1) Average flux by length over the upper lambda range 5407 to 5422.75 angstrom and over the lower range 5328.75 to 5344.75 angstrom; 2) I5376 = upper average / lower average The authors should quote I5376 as 1.13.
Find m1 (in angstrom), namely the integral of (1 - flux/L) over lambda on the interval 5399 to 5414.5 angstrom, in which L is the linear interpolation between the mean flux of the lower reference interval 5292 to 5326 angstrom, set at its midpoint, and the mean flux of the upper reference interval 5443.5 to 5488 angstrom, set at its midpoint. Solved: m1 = 1.2 angstrom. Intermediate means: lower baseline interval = 2.26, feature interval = 2.14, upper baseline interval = 2.35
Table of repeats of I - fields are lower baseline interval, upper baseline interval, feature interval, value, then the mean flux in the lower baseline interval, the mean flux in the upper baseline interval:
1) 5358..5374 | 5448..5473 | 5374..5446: -2.01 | 2.32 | 2.3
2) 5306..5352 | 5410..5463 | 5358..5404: -2.28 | 2.19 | 2.35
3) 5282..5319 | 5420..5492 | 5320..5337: 1.56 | 2.25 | 2.37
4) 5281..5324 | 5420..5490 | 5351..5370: -1.39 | 2.26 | 2.37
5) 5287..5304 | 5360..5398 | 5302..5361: 0.41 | 2.17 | 2.39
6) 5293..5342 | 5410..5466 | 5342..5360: -0.39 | 2.19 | 2.35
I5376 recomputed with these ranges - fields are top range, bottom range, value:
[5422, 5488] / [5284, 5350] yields 1.08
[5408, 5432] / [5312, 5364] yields 1.06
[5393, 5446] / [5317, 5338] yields 1.09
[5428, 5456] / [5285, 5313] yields 1.04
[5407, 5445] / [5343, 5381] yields 1.02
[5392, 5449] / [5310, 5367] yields 1.03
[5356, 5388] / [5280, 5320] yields 1.08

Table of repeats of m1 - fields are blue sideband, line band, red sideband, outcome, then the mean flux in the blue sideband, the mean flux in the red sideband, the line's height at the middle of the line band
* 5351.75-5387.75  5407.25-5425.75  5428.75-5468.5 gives 0.0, 2.42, 2.32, 2.36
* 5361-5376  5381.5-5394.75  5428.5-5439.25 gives -1.5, 2.24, 2.24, 2.24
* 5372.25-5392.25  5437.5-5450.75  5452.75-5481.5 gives -0.2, 2.46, 2.33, 2.37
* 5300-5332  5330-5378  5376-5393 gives 3.1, 2.2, 2.56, 2.4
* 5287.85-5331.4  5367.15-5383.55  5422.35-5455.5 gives -0.5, 2.2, 2.37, 2.29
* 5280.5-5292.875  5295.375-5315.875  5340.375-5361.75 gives 0.2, 2.23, 2.29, 2.25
